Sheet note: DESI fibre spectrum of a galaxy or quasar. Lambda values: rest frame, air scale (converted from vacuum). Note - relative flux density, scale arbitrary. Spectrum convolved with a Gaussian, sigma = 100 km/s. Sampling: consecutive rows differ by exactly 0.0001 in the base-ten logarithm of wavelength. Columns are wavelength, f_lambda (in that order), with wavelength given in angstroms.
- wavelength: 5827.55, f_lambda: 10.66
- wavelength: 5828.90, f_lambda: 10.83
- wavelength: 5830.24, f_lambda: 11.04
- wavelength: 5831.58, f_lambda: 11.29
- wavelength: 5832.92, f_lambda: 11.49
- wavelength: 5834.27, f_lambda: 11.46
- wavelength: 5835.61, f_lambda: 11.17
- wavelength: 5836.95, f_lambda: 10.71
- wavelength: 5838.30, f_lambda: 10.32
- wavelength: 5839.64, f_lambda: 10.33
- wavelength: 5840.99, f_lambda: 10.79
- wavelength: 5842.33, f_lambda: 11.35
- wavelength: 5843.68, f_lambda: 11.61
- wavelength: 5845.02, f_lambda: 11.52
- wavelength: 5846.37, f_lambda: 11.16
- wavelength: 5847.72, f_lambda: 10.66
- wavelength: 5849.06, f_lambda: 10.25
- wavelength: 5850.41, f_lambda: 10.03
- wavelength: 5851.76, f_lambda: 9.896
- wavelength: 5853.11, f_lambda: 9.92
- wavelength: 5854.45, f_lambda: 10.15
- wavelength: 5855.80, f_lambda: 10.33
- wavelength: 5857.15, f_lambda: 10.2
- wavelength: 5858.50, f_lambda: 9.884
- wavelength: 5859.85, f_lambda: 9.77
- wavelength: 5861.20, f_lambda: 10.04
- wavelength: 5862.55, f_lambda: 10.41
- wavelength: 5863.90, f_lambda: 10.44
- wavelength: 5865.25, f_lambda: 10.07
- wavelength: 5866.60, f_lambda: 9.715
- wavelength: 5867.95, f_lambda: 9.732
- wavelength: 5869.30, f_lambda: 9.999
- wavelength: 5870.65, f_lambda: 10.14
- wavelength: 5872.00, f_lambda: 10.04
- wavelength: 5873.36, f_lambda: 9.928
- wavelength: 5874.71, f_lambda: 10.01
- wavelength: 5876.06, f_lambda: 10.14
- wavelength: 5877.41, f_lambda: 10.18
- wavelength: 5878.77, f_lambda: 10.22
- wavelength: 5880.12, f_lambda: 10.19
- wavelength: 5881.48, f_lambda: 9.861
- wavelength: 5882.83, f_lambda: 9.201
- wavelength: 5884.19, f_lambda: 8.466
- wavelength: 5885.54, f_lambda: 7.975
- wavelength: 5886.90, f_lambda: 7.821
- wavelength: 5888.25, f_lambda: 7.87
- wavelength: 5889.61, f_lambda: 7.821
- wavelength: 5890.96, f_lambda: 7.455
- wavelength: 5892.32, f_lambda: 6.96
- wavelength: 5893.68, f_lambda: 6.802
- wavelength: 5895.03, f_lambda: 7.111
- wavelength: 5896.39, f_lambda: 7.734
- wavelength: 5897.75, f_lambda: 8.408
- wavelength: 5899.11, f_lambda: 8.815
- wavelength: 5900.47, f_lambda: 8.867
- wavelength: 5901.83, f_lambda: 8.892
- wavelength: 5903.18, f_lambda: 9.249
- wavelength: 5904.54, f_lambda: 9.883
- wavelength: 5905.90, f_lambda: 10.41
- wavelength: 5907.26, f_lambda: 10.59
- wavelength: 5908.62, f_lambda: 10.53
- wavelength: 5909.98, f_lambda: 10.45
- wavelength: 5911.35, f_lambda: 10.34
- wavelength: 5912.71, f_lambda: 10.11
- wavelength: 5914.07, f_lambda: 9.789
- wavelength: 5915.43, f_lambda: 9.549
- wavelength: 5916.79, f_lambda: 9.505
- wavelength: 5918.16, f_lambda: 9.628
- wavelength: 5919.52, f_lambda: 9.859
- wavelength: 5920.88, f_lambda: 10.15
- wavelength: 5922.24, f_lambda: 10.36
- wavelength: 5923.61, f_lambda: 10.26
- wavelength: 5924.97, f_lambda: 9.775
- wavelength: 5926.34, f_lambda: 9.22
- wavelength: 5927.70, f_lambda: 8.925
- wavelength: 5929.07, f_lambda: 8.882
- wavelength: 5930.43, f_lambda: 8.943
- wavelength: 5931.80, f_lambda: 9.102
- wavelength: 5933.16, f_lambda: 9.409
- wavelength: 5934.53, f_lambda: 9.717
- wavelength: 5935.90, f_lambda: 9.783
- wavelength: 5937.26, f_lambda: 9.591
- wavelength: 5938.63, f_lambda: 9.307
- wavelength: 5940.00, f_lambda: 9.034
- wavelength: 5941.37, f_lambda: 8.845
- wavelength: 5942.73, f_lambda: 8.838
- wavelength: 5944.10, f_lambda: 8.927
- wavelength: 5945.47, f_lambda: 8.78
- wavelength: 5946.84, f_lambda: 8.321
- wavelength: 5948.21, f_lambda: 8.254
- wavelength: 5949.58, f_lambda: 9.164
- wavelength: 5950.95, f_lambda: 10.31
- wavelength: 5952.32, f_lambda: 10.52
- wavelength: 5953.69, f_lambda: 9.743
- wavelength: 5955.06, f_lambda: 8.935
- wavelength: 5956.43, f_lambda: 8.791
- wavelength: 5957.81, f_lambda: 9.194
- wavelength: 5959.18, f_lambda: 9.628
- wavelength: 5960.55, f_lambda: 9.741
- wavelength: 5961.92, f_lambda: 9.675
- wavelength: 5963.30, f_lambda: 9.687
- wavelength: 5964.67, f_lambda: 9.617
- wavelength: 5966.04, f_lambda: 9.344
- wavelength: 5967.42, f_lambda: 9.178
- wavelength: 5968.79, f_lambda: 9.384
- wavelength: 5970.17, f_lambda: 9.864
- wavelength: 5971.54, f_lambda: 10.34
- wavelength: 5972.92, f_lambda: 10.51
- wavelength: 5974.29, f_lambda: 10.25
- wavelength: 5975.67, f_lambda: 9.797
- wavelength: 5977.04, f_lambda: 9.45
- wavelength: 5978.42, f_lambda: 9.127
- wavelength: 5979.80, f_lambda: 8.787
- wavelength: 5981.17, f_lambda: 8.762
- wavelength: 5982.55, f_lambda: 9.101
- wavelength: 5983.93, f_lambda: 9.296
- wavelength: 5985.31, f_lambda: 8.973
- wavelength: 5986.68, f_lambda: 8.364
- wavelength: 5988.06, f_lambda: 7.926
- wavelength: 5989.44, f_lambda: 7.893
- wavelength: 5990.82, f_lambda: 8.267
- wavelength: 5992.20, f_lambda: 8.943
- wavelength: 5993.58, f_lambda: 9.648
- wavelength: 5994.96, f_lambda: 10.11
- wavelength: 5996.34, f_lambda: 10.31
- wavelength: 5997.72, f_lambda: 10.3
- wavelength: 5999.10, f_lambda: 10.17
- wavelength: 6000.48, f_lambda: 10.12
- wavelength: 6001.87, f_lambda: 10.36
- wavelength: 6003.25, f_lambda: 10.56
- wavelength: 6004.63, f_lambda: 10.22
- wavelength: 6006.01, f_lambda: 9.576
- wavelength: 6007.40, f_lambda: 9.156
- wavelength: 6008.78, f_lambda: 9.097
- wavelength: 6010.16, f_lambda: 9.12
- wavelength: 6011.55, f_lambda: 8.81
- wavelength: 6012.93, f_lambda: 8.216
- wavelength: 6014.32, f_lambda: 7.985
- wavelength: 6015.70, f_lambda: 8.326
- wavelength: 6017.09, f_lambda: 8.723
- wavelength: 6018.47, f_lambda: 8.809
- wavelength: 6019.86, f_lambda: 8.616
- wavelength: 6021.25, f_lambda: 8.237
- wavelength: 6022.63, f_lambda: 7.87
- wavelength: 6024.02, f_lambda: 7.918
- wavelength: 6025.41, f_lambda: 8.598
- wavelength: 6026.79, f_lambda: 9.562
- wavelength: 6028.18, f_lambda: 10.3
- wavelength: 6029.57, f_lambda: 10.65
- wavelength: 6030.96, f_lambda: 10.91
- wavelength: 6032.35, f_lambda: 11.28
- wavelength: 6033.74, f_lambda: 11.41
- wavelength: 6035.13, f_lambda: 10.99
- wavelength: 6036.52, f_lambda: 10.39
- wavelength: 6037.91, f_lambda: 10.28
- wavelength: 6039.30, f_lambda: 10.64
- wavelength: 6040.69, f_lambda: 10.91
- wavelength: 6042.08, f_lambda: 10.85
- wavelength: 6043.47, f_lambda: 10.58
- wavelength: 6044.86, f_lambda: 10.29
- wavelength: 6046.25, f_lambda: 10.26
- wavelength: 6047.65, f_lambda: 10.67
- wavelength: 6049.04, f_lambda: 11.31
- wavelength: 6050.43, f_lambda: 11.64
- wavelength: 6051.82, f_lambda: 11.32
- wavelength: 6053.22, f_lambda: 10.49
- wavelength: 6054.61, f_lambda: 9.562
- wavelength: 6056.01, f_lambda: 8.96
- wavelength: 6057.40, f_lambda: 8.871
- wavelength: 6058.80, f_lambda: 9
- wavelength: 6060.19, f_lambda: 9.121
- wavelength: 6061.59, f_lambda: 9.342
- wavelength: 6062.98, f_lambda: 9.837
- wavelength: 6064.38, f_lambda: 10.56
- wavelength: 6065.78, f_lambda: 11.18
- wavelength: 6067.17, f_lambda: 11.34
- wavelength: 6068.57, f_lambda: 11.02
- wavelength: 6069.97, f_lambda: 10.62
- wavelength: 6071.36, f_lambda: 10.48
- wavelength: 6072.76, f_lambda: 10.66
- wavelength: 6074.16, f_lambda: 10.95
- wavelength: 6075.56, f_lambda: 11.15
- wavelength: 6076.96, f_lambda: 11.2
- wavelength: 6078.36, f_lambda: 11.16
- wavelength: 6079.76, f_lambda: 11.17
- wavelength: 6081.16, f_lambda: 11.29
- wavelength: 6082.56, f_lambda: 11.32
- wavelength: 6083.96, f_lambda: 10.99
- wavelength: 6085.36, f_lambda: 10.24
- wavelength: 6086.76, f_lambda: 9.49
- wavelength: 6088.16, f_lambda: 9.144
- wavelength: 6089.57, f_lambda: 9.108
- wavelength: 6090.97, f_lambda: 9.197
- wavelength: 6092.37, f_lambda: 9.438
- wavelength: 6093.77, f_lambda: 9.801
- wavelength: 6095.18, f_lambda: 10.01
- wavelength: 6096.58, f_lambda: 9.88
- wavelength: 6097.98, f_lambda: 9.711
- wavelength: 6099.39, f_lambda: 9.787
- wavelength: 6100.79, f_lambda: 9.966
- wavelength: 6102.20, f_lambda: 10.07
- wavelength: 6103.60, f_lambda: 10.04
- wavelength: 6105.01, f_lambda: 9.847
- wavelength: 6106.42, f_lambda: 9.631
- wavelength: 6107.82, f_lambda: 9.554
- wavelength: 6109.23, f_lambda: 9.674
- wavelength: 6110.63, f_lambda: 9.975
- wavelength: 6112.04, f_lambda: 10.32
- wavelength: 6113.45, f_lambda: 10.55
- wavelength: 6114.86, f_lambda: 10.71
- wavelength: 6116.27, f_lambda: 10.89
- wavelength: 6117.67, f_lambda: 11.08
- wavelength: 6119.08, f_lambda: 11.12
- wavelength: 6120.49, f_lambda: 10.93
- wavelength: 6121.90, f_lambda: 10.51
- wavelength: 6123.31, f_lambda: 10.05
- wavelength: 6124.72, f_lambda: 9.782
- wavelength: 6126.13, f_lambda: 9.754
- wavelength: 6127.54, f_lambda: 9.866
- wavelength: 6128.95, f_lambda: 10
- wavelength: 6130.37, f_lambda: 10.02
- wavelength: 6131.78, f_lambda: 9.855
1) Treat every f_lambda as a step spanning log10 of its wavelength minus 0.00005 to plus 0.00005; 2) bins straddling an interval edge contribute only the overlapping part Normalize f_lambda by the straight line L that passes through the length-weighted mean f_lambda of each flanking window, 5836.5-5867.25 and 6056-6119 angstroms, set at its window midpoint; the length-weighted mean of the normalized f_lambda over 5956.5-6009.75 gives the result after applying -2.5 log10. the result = 0.09 mag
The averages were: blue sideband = 10.4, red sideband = 10.2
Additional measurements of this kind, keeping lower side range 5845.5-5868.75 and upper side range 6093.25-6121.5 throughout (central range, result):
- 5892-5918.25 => 0.109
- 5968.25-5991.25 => 0.110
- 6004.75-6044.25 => 0.066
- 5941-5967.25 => 0.099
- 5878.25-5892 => 0.178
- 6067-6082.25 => -0.084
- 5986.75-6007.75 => 0.070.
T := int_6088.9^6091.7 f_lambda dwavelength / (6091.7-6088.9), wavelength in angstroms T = 9.17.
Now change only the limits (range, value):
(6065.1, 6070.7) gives 11.1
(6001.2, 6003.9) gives 10.5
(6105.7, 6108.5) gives 9.6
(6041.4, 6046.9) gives 10.5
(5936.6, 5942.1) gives 9.19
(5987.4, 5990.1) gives 7.91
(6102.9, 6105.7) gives 9.94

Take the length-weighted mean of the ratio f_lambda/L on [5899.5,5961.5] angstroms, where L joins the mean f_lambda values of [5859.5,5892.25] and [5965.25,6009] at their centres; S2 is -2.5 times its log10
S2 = -0.007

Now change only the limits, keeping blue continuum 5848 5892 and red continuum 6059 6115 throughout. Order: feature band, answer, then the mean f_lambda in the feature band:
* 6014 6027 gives 0.188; 8.44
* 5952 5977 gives 0.025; 9.66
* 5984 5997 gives 0.115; 8.95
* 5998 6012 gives 0.027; 9.75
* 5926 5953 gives 0.070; 9.19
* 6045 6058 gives -0.024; 10.4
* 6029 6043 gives -0.078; 10.8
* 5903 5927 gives -0.028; 9.99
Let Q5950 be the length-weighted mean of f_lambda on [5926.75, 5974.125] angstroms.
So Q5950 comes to 9.37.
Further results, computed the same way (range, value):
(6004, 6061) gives 9.74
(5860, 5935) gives 9.38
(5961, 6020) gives 9.33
